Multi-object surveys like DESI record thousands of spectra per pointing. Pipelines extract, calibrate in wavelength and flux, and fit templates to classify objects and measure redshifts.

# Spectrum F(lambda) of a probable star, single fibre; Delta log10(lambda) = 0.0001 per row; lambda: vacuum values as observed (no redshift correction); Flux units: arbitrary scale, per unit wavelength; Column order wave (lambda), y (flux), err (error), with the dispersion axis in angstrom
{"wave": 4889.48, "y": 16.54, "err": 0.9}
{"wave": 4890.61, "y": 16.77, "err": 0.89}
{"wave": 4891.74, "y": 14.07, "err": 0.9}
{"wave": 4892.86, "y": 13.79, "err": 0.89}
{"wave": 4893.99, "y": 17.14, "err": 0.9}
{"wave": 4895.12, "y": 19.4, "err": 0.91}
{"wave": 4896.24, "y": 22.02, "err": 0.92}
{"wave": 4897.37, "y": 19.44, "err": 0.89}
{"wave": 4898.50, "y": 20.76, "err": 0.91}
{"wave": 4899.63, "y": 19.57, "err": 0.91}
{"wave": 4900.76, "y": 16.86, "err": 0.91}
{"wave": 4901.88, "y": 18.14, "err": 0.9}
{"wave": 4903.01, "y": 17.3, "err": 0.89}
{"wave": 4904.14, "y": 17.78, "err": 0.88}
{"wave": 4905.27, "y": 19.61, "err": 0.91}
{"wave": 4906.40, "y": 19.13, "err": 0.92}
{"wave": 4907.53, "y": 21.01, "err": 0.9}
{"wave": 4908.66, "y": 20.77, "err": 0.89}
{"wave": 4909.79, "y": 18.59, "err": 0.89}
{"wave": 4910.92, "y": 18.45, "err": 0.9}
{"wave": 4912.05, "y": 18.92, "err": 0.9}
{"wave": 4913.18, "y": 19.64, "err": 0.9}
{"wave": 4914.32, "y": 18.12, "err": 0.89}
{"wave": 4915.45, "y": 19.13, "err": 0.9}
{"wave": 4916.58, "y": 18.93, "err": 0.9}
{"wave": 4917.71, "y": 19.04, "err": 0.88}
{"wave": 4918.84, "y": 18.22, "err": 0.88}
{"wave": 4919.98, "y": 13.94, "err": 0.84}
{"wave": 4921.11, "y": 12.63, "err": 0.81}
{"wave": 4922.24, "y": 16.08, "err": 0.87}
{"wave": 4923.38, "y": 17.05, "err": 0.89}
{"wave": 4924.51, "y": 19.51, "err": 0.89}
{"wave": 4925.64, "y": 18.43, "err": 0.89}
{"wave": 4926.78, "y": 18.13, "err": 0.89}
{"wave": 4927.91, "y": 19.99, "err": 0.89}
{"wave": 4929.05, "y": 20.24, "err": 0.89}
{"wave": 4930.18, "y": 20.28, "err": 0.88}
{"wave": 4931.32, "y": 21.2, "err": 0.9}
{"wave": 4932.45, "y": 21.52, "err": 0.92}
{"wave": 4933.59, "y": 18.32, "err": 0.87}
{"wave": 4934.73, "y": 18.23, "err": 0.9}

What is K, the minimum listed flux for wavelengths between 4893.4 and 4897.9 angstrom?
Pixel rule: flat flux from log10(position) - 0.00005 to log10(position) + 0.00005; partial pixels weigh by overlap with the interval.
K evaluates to 17.14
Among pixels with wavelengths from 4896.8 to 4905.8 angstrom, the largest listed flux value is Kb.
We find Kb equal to 20.76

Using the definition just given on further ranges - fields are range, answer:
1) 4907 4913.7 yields 21.01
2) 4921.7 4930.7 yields 20.28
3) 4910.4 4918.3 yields 19.64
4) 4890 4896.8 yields 22.02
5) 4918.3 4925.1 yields 19.51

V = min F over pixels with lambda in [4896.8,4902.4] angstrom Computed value 16.86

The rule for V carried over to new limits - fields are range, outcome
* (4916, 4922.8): 12.63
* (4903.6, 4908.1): 17.78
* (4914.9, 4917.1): 18.93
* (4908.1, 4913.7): 18.45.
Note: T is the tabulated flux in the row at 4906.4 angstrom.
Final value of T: 19.13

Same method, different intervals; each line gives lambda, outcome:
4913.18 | 19.64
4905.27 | 19.61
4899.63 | 19.57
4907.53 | 21.01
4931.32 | 21.2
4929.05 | 20.24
